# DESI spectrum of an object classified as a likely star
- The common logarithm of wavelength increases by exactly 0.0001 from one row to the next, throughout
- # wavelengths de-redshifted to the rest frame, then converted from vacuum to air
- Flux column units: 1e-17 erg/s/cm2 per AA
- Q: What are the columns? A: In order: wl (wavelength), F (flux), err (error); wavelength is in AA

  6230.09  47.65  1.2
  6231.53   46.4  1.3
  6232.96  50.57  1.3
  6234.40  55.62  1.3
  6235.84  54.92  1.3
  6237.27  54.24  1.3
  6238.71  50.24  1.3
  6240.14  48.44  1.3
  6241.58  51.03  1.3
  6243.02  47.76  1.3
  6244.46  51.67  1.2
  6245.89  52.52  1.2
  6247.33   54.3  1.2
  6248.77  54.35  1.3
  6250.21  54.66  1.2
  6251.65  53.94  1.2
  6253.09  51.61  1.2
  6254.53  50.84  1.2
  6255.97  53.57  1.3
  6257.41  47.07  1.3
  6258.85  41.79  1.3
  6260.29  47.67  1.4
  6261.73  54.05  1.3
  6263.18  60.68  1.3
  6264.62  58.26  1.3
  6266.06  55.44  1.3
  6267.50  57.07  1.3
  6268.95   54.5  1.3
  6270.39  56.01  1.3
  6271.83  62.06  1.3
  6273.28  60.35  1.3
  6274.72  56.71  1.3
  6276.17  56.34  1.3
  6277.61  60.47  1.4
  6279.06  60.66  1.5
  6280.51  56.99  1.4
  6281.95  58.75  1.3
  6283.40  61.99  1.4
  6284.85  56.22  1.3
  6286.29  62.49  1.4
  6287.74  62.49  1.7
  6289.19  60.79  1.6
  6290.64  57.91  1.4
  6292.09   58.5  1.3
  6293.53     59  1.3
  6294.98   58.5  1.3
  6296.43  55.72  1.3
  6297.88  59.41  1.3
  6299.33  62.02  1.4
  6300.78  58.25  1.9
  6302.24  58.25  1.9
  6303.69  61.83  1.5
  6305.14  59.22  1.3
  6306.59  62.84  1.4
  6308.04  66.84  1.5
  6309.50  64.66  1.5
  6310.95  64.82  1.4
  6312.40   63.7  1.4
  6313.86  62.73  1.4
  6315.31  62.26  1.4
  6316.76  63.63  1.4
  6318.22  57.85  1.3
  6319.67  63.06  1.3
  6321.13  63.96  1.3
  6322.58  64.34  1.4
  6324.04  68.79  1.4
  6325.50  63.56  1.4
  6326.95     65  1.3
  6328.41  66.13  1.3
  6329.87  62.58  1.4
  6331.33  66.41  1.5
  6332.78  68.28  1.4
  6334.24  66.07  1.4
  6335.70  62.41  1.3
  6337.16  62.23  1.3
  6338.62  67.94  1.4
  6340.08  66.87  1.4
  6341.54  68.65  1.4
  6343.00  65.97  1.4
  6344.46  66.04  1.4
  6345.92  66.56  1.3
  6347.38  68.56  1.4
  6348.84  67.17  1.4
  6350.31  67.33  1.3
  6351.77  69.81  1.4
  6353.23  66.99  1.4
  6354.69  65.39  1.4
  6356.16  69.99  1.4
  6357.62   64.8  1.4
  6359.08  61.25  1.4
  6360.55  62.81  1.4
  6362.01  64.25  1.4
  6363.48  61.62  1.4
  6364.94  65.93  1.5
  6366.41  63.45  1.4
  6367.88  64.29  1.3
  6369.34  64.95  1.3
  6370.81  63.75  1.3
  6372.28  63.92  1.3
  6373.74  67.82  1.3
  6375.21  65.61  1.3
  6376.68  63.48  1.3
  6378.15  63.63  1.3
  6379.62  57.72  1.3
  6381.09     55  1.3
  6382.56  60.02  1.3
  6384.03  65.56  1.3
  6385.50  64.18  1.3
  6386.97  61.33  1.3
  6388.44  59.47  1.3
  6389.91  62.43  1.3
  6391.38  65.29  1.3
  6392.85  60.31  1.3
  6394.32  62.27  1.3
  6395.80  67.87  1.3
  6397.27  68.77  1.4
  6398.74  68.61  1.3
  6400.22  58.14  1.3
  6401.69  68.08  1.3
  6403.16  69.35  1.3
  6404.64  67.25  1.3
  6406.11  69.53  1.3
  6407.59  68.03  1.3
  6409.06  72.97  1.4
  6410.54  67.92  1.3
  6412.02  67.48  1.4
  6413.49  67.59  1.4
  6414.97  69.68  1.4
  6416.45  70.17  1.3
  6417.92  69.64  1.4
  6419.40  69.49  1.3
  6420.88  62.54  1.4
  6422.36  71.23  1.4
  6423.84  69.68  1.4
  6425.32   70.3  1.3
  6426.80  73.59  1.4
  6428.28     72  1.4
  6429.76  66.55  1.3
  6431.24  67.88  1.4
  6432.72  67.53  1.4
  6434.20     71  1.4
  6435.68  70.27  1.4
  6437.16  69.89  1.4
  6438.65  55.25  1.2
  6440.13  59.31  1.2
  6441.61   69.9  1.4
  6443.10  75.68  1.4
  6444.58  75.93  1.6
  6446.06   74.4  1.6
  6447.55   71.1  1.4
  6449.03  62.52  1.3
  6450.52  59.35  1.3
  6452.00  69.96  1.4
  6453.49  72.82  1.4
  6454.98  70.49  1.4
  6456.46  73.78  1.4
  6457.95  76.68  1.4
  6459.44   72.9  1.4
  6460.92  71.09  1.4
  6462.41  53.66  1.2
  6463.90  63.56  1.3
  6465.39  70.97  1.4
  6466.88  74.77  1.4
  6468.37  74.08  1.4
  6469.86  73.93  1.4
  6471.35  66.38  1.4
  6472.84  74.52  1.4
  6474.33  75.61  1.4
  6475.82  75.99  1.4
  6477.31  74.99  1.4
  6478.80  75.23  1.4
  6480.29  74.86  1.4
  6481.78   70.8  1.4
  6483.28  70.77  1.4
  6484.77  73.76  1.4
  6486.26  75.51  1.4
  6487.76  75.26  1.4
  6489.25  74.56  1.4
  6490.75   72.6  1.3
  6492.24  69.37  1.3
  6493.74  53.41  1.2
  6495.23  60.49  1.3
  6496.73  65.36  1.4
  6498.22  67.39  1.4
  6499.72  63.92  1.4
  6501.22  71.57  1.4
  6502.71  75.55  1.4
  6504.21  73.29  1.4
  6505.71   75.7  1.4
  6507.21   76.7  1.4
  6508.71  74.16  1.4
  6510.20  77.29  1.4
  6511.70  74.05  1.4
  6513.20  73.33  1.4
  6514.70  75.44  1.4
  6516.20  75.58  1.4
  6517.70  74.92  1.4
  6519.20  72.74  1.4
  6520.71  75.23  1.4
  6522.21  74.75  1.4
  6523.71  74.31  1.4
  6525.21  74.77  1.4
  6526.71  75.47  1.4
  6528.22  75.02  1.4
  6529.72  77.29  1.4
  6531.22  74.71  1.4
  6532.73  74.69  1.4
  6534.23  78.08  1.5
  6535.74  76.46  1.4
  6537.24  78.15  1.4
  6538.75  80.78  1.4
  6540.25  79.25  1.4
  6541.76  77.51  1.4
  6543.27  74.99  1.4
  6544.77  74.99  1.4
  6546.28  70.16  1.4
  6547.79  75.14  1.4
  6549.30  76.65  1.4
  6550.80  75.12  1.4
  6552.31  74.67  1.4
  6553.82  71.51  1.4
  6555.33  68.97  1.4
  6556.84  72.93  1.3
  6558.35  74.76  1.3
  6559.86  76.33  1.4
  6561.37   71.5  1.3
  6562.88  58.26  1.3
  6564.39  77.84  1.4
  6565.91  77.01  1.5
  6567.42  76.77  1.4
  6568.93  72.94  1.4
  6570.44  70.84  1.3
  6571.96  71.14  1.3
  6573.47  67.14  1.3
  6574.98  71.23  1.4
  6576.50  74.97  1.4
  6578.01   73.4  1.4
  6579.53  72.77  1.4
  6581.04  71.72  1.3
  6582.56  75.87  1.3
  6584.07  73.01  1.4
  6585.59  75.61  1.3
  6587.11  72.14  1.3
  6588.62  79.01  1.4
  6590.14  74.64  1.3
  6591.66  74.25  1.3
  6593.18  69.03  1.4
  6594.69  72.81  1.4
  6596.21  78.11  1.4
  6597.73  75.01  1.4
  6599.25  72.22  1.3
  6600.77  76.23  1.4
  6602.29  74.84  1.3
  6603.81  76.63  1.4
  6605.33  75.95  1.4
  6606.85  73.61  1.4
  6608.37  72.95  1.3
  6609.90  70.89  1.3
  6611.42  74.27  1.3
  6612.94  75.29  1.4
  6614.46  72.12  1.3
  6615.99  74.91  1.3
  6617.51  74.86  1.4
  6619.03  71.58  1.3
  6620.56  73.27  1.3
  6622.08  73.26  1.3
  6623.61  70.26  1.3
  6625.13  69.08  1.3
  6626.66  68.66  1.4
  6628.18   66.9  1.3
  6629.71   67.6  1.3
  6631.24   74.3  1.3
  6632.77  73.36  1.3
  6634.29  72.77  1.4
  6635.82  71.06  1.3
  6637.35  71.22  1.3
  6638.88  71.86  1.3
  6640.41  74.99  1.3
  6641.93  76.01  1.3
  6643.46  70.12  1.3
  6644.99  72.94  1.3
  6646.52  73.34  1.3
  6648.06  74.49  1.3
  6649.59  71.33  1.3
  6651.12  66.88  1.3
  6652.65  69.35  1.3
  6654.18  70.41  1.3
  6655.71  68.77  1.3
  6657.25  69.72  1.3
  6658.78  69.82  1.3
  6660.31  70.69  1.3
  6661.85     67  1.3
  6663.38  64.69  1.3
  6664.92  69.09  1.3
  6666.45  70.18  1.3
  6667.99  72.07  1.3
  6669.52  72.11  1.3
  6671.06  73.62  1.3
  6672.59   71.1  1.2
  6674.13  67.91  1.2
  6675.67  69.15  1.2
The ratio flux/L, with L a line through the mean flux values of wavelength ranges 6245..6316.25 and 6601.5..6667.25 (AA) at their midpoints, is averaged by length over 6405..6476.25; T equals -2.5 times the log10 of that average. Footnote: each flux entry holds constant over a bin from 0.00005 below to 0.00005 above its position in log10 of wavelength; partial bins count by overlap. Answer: -0.09 mag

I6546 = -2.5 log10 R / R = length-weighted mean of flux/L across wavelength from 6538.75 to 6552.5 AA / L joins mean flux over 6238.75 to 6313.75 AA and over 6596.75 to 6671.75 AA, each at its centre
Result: -0.11 mag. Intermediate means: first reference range 57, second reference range 71.9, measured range 75.7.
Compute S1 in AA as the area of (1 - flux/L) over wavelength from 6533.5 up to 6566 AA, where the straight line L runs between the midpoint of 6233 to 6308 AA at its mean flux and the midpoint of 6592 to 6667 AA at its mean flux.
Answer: -2.9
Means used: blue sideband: 56.1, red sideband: 71.9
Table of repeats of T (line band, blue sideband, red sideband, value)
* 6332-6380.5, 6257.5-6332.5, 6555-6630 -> -0.04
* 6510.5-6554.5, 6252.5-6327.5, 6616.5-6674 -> -0.12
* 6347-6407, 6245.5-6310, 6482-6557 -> -0.01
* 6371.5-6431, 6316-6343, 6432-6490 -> 0.03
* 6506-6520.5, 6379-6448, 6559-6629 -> -0.07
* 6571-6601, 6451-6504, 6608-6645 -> -0.03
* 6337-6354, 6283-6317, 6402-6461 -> -0.06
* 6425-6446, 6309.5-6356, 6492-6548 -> 0.01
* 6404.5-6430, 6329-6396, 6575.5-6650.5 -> -0.05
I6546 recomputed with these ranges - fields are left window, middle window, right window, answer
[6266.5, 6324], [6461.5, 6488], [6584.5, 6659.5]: -0.074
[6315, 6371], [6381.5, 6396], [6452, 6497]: 0.079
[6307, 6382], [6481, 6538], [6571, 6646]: -0.047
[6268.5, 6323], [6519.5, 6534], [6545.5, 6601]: -0.060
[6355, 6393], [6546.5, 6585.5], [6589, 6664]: -0.044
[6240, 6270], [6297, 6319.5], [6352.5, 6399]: -0.079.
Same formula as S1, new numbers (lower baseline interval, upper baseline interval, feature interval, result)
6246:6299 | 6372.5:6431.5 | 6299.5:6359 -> -3.9 AA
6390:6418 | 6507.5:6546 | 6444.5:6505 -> 1.3 AA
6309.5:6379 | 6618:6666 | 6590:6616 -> -1.5 AA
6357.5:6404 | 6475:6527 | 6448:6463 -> 0.1 AA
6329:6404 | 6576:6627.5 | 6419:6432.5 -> -0.4 AA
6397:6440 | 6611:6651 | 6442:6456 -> -0.3 AA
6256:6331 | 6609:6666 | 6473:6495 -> -2.0 AA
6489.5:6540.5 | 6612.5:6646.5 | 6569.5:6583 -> 0.1 AA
